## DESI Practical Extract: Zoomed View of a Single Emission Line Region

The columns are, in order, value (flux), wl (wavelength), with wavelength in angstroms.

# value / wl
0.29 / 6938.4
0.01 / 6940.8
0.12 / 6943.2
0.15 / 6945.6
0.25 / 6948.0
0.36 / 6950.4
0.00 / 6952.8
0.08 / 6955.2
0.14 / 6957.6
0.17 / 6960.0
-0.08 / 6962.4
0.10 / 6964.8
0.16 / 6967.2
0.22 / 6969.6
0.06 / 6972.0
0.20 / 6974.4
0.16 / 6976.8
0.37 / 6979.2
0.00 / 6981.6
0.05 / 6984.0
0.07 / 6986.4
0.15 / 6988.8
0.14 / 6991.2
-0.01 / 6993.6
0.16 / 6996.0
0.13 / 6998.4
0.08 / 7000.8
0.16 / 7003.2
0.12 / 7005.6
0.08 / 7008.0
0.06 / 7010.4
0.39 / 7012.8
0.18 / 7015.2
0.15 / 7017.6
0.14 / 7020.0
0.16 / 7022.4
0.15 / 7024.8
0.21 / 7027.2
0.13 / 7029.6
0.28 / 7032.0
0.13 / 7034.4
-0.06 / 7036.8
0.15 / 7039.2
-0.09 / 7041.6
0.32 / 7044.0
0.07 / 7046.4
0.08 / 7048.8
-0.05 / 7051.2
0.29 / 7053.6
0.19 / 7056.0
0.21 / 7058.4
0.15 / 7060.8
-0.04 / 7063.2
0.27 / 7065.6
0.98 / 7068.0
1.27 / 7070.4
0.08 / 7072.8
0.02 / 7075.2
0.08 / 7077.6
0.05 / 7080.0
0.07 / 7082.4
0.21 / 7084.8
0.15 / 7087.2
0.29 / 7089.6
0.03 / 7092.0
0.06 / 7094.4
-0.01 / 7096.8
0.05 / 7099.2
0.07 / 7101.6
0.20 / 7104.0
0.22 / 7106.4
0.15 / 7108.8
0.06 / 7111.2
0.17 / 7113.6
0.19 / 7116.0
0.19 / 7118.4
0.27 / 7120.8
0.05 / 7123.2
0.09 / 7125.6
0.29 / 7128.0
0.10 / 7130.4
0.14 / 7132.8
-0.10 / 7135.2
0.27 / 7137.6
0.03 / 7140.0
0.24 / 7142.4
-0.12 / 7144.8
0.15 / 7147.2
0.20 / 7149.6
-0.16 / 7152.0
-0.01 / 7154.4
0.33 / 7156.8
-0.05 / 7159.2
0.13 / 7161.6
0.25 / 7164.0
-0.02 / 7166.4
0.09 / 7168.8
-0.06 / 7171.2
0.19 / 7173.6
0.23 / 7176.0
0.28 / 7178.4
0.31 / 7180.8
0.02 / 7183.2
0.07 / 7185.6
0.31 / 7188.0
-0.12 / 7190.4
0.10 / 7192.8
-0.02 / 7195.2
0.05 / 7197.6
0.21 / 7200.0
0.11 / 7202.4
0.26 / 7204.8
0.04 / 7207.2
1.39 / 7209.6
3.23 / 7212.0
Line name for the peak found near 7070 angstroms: H-beta 4861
